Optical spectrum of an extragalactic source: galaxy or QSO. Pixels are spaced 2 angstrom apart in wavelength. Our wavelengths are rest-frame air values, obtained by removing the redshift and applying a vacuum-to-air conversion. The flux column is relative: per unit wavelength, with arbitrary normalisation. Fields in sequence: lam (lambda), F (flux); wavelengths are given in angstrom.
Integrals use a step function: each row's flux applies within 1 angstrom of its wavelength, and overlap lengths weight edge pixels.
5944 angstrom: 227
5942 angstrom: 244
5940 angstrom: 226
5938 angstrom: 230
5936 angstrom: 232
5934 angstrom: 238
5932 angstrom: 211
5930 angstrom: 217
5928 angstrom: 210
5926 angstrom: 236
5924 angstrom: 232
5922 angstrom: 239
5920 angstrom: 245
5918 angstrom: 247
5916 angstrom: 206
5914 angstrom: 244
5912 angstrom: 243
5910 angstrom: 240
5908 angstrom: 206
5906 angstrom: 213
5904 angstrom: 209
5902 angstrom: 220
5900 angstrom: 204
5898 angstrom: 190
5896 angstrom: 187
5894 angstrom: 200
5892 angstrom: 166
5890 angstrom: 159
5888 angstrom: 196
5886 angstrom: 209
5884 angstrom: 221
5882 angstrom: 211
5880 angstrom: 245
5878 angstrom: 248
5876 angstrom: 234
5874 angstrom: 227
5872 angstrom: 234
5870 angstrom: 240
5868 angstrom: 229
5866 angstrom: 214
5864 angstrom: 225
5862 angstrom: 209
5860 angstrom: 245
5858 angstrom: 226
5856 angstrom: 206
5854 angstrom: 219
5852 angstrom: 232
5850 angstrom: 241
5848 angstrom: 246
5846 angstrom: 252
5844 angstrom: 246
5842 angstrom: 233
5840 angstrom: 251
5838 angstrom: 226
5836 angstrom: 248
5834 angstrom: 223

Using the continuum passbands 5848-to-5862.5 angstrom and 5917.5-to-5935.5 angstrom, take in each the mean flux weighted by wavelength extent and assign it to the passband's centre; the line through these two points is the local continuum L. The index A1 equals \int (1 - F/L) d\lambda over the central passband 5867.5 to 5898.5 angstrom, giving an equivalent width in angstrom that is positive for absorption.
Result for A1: 2.2 angstrom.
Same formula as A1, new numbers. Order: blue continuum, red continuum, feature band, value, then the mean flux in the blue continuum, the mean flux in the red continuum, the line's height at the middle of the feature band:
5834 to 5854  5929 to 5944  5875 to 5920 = 3.6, 240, 228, 233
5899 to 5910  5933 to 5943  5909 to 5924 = -1.1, 213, 234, 221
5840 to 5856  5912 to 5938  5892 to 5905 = 1.9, 237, 230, 233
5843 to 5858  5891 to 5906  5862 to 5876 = -0.5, 234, 198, 220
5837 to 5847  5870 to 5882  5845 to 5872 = 1.0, 242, 236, 239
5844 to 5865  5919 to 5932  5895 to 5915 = 1.2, 231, 228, 229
